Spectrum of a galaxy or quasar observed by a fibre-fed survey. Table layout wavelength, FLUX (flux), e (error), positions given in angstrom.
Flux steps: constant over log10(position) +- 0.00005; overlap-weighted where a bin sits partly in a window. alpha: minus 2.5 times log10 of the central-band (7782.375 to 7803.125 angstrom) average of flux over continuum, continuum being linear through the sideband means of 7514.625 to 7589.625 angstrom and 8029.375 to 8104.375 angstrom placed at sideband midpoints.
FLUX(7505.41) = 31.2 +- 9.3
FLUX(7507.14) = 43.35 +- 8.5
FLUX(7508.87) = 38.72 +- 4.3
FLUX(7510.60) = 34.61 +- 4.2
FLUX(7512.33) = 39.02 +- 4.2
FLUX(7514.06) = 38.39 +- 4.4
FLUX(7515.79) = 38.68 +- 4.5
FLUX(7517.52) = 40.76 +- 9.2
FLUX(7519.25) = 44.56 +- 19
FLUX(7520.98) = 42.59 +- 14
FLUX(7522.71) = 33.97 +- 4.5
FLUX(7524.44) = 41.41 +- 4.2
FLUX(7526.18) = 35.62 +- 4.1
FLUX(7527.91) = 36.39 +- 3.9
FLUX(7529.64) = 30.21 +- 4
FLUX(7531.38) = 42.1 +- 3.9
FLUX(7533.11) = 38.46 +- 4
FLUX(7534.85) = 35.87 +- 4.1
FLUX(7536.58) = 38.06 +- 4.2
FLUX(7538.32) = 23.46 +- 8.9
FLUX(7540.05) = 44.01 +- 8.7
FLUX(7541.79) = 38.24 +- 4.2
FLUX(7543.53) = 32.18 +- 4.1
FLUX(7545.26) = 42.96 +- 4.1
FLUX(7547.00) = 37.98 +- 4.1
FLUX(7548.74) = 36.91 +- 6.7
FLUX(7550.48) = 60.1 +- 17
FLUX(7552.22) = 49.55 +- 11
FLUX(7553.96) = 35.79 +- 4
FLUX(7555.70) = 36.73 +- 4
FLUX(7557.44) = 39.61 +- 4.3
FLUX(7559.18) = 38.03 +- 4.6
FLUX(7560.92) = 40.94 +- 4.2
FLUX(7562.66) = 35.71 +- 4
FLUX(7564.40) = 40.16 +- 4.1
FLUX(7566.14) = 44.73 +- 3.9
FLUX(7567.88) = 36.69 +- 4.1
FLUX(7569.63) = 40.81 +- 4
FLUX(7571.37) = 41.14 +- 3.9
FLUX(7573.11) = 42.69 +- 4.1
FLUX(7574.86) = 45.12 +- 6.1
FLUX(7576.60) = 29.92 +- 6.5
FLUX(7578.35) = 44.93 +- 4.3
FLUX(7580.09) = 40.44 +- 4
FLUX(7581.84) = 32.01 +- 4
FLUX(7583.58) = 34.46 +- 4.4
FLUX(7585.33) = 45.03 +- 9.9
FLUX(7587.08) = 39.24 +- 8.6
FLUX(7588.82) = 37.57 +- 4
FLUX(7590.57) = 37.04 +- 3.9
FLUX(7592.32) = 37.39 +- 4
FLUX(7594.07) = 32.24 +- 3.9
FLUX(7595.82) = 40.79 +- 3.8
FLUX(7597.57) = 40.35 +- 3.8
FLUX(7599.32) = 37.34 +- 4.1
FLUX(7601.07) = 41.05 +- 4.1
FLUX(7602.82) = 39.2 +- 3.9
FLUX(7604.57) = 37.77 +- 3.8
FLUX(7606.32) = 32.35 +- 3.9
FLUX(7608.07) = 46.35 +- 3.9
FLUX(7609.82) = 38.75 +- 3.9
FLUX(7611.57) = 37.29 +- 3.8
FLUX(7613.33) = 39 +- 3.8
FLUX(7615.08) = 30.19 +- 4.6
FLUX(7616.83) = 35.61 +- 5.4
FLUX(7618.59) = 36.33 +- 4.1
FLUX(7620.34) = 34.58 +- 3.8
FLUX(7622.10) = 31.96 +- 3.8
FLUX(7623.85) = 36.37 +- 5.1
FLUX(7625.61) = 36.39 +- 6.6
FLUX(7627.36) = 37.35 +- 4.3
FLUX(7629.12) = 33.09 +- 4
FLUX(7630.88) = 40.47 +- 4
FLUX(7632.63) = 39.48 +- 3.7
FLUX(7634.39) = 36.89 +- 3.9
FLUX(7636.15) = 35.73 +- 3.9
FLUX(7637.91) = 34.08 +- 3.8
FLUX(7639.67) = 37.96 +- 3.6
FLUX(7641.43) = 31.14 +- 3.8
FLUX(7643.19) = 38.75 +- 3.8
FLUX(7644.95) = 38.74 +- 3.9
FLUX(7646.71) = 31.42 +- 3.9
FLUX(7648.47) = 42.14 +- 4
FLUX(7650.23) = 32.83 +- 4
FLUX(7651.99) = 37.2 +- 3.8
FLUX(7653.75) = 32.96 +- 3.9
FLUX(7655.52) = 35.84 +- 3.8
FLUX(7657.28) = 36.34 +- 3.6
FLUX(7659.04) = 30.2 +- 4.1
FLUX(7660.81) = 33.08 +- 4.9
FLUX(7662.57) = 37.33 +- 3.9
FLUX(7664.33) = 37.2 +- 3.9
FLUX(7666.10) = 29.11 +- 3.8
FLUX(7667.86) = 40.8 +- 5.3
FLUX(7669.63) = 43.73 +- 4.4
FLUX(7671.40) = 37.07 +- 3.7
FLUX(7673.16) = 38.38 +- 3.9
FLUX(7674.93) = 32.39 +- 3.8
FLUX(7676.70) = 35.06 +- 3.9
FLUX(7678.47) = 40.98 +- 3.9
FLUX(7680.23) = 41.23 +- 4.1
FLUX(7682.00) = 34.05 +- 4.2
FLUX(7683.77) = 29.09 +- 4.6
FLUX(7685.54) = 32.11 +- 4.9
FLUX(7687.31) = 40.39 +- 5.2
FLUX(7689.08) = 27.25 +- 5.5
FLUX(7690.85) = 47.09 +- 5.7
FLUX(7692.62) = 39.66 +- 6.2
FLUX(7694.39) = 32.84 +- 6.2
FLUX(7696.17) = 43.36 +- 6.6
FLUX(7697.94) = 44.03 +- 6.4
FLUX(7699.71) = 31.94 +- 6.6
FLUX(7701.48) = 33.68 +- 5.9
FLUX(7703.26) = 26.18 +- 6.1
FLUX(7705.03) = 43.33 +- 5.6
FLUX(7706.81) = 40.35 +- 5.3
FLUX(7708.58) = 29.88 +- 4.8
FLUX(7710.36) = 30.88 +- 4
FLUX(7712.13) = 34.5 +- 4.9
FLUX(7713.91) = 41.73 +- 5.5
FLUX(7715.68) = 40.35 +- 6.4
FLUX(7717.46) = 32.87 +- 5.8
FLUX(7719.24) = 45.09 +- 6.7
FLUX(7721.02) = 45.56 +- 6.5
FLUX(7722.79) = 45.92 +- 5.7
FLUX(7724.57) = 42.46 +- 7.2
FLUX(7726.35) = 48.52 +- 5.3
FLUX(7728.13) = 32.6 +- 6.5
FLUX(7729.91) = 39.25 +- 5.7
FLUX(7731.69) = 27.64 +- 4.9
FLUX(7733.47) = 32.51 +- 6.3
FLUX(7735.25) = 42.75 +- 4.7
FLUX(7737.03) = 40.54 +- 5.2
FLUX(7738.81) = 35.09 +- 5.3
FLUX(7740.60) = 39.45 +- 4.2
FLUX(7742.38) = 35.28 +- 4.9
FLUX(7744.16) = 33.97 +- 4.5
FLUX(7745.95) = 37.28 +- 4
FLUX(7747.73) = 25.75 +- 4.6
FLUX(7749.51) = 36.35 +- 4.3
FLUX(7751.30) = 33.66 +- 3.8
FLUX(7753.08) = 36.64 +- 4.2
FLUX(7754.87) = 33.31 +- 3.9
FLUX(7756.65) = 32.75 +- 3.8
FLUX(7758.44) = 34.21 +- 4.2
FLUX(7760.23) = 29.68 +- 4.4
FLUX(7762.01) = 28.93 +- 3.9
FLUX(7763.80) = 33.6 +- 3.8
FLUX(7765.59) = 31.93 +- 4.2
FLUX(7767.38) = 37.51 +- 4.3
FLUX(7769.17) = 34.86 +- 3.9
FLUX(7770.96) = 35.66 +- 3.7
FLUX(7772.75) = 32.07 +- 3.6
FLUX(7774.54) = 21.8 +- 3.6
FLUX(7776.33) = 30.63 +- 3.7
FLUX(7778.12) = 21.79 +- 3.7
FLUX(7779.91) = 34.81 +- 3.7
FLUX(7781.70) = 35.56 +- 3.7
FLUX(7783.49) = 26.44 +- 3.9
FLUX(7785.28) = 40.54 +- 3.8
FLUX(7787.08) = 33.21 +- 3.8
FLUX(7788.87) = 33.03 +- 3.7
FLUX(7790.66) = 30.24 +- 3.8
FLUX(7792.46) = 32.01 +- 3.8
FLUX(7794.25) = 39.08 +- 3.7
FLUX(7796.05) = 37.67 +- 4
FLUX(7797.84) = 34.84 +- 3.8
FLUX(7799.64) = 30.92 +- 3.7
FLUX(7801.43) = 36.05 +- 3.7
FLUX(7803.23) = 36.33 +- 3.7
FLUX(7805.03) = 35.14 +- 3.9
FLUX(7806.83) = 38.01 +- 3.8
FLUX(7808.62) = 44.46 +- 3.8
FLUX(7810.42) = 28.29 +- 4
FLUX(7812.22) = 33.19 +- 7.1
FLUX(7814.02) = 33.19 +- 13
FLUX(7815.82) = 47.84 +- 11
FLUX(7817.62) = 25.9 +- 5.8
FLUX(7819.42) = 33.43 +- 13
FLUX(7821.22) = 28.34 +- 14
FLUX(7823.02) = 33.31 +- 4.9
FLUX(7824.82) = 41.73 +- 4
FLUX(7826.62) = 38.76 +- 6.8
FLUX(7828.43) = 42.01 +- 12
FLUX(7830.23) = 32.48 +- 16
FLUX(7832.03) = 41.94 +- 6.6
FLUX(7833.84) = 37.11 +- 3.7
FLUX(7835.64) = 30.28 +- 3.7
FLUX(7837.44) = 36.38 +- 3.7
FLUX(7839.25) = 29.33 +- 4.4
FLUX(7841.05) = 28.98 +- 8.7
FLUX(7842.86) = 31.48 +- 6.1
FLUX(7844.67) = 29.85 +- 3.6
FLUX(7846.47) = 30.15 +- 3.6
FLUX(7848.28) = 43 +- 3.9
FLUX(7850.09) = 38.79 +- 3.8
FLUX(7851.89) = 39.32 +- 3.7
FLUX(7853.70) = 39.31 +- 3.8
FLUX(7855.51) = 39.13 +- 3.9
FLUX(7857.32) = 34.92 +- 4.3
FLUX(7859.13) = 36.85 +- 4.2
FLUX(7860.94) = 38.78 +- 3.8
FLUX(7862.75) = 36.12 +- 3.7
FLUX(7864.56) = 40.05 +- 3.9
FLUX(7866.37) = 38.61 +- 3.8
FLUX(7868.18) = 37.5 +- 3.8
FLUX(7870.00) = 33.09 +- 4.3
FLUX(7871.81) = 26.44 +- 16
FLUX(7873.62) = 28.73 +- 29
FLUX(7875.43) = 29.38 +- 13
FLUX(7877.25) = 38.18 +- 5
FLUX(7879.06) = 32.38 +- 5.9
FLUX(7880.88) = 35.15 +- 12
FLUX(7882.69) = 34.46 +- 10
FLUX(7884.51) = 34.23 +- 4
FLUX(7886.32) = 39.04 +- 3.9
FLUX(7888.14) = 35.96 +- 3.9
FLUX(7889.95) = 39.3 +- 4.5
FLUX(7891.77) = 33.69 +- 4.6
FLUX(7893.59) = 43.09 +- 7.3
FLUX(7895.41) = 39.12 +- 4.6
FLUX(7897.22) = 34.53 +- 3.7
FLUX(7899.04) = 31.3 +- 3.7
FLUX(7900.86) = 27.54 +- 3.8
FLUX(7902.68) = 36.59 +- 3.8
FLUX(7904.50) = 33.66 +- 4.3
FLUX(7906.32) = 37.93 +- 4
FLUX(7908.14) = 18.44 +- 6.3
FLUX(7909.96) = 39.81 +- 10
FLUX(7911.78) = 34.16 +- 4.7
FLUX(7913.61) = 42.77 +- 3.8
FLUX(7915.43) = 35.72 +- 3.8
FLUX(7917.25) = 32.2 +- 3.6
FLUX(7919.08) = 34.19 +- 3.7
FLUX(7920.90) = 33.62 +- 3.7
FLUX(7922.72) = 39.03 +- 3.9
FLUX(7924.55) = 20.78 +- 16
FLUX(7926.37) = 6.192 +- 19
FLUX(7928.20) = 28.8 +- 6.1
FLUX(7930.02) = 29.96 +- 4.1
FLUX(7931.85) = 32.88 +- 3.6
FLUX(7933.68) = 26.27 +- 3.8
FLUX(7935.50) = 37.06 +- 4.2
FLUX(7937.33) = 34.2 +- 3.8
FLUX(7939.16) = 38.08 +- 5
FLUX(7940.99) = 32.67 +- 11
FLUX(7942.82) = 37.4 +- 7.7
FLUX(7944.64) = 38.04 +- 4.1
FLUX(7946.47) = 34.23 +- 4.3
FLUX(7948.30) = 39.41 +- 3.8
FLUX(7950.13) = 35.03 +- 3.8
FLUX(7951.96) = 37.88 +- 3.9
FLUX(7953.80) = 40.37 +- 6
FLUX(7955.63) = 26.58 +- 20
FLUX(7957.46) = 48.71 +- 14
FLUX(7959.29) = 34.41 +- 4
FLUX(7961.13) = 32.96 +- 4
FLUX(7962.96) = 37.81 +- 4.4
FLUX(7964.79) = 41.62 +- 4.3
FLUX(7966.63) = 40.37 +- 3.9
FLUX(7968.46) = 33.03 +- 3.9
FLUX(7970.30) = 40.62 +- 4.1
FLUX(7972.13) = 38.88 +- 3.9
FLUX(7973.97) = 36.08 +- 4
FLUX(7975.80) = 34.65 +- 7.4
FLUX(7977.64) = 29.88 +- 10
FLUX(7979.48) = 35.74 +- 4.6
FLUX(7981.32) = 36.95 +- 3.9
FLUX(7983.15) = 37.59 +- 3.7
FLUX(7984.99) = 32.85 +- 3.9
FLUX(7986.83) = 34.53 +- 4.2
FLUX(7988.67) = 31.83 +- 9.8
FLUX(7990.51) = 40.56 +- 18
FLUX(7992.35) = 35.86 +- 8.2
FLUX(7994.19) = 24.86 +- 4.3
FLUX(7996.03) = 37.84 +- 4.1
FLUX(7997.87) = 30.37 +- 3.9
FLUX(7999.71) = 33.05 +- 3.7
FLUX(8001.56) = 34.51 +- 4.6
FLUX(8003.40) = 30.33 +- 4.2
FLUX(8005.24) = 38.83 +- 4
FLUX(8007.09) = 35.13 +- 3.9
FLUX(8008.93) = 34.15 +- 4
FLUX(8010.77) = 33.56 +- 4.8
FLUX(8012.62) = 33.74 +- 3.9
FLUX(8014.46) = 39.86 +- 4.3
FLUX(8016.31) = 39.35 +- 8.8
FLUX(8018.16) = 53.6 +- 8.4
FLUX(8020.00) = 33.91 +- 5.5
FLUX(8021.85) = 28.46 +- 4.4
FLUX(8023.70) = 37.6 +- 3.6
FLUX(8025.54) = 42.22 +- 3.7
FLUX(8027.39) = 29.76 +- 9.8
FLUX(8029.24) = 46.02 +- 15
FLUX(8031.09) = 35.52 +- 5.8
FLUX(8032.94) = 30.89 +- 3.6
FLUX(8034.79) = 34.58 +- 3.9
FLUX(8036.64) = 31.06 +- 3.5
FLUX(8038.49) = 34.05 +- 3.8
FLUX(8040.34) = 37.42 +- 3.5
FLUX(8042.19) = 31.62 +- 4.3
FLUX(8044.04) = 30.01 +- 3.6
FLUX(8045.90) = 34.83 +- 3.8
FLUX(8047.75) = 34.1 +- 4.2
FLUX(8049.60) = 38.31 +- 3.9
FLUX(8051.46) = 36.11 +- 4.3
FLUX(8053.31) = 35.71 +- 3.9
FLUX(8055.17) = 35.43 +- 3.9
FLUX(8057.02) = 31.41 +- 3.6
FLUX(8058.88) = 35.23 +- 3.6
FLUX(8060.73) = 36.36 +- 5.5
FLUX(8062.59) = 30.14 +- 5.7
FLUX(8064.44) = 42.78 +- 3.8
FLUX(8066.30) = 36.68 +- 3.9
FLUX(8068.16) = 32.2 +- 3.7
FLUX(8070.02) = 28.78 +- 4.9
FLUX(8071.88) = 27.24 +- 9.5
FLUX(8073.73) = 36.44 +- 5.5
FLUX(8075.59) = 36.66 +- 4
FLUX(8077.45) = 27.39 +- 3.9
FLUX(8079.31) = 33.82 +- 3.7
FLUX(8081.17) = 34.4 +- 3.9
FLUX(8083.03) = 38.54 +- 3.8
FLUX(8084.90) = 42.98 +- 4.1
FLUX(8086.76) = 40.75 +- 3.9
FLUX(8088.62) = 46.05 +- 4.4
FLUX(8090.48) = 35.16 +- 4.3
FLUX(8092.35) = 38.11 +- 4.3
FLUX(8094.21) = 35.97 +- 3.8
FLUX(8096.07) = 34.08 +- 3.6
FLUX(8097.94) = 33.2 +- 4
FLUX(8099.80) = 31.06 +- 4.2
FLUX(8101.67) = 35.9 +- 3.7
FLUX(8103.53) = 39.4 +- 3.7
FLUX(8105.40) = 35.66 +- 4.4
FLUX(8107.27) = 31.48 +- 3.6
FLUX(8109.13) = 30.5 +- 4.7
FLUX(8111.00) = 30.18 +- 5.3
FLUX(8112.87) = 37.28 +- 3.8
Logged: 0.10 mag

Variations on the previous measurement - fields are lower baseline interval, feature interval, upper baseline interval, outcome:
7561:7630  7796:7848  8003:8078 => 0.05 mag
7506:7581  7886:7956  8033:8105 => 0.08 mag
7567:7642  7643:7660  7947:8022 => 0.06 mag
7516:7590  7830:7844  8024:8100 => 0.11 mag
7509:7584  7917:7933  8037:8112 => 0.26 mag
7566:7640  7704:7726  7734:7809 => -0.12 mag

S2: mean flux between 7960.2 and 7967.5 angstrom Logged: 38.1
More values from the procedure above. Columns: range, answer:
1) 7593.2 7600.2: 37.7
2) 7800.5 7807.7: 36.3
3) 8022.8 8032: 38.2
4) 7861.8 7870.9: 37.1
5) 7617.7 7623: 34.3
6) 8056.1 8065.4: 35.2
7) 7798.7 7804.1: 34.4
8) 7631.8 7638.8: 36.5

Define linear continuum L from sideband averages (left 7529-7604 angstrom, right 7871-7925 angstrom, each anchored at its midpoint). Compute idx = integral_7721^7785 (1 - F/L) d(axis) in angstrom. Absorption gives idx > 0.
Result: 3.2 angstrom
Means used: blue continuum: 39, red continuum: 34.2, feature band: 34.5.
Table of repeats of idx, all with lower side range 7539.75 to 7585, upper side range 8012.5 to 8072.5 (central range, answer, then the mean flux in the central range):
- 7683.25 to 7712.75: 2.3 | 35.8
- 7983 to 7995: 0.7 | 33.9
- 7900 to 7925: 2.1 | 33.6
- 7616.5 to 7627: 1.1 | 35.3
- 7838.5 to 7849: 1.5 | 32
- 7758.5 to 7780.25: 4.0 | 31.1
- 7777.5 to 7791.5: 2.1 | 32.2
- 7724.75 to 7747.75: 0.9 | 36.8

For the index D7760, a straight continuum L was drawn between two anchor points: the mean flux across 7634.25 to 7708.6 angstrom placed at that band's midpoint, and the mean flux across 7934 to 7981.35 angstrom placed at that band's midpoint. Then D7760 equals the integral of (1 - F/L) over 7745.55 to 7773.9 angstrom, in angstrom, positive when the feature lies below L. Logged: 2.41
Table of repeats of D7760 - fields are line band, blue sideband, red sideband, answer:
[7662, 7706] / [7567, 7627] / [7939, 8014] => 0.8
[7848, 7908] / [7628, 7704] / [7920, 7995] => -1.4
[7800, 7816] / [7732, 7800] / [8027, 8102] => -1.2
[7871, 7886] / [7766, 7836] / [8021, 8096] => 0.9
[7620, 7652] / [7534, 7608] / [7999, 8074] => 2.0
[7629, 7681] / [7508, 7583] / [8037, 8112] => 2.4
